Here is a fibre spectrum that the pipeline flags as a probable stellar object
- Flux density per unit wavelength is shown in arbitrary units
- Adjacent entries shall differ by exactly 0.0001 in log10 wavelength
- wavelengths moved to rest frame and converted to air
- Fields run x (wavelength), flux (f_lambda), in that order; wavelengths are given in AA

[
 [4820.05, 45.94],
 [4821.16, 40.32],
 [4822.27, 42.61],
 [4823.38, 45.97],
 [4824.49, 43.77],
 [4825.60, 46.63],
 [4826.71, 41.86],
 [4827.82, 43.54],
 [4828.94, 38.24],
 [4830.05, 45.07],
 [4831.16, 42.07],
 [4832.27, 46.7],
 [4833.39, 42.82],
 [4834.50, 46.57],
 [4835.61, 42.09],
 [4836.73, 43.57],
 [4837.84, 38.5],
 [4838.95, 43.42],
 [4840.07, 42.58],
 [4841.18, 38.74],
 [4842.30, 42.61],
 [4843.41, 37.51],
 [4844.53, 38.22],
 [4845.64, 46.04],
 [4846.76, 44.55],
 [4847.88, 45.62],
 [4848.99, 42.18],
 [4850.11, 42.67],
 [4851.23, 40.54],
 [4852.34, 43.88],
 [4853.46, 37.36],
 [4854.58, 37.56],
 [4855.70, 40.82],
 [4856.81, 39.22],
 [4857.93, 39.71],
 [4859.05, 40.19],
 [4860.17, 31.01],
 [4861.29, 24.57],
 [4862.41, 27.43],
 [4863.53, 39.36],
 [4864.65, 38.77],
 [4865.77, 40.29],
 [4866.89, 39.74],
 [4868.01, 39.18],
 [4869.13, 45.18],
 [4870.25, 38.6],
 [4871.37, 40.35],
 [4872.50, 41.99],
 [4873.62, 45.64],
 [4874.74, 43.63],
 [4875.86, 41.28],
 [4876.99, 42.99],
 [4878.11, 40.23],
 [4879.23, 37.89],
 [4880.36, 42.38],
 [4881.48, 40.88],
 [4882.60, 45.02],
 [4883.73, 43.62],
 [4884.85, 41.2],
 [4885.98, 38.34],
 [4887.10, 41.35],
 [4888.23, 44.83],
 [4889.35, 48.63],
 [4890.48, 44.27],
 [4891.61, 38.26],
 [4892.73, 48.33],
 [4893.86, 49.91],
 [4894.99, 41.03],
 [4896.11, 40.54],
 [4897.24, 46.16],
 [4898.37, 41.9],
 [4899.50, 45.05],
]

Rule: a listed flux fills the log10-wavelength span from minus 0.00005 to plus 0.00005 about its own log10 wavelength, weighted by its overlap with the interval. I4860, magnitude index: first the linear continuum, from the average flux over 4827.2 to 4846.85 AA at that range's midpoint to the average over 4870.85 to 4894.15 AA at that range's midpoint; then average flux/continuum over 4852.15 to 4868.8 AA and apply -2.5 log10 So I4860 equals 0.15 mag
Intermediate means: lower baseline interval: 42.3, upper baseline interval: 42.8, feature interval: 37.2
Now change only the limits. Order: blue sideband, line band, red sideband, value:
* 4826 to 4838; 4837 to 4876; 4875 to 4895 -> 0.08 mag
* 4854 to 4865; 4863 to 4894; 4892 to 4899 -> -0.05 mag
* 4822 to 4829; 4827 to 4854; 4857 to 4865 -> -0.07 mag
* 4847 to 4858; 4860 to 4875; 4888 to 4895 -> 0.12 mag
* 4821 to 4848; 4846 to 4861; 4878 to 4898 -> 0.07 mag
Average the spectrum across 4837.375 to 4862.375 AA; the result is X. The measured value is 39.6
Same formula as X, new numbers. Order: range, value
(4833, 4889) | 40.7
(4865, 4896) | 42.4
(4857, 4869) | 36.4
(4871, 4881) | 41.8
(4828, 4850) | 42.5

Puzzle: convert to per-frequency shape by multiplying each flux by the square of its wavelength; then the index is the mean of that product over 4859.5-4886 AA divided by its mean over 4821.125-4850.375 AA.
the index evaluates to 0.94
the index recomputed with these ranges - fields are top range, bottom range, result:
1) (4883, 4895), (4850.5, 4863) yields 1.21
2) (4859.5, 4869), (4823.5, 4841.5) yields 0.84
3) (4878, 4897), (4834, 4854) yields 1.04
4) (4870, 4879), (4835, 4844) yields 1.03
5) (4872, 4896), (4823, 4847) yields 1.02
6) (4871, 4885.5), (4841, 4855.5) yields 1.03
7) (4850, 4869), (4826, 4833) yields 0.89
